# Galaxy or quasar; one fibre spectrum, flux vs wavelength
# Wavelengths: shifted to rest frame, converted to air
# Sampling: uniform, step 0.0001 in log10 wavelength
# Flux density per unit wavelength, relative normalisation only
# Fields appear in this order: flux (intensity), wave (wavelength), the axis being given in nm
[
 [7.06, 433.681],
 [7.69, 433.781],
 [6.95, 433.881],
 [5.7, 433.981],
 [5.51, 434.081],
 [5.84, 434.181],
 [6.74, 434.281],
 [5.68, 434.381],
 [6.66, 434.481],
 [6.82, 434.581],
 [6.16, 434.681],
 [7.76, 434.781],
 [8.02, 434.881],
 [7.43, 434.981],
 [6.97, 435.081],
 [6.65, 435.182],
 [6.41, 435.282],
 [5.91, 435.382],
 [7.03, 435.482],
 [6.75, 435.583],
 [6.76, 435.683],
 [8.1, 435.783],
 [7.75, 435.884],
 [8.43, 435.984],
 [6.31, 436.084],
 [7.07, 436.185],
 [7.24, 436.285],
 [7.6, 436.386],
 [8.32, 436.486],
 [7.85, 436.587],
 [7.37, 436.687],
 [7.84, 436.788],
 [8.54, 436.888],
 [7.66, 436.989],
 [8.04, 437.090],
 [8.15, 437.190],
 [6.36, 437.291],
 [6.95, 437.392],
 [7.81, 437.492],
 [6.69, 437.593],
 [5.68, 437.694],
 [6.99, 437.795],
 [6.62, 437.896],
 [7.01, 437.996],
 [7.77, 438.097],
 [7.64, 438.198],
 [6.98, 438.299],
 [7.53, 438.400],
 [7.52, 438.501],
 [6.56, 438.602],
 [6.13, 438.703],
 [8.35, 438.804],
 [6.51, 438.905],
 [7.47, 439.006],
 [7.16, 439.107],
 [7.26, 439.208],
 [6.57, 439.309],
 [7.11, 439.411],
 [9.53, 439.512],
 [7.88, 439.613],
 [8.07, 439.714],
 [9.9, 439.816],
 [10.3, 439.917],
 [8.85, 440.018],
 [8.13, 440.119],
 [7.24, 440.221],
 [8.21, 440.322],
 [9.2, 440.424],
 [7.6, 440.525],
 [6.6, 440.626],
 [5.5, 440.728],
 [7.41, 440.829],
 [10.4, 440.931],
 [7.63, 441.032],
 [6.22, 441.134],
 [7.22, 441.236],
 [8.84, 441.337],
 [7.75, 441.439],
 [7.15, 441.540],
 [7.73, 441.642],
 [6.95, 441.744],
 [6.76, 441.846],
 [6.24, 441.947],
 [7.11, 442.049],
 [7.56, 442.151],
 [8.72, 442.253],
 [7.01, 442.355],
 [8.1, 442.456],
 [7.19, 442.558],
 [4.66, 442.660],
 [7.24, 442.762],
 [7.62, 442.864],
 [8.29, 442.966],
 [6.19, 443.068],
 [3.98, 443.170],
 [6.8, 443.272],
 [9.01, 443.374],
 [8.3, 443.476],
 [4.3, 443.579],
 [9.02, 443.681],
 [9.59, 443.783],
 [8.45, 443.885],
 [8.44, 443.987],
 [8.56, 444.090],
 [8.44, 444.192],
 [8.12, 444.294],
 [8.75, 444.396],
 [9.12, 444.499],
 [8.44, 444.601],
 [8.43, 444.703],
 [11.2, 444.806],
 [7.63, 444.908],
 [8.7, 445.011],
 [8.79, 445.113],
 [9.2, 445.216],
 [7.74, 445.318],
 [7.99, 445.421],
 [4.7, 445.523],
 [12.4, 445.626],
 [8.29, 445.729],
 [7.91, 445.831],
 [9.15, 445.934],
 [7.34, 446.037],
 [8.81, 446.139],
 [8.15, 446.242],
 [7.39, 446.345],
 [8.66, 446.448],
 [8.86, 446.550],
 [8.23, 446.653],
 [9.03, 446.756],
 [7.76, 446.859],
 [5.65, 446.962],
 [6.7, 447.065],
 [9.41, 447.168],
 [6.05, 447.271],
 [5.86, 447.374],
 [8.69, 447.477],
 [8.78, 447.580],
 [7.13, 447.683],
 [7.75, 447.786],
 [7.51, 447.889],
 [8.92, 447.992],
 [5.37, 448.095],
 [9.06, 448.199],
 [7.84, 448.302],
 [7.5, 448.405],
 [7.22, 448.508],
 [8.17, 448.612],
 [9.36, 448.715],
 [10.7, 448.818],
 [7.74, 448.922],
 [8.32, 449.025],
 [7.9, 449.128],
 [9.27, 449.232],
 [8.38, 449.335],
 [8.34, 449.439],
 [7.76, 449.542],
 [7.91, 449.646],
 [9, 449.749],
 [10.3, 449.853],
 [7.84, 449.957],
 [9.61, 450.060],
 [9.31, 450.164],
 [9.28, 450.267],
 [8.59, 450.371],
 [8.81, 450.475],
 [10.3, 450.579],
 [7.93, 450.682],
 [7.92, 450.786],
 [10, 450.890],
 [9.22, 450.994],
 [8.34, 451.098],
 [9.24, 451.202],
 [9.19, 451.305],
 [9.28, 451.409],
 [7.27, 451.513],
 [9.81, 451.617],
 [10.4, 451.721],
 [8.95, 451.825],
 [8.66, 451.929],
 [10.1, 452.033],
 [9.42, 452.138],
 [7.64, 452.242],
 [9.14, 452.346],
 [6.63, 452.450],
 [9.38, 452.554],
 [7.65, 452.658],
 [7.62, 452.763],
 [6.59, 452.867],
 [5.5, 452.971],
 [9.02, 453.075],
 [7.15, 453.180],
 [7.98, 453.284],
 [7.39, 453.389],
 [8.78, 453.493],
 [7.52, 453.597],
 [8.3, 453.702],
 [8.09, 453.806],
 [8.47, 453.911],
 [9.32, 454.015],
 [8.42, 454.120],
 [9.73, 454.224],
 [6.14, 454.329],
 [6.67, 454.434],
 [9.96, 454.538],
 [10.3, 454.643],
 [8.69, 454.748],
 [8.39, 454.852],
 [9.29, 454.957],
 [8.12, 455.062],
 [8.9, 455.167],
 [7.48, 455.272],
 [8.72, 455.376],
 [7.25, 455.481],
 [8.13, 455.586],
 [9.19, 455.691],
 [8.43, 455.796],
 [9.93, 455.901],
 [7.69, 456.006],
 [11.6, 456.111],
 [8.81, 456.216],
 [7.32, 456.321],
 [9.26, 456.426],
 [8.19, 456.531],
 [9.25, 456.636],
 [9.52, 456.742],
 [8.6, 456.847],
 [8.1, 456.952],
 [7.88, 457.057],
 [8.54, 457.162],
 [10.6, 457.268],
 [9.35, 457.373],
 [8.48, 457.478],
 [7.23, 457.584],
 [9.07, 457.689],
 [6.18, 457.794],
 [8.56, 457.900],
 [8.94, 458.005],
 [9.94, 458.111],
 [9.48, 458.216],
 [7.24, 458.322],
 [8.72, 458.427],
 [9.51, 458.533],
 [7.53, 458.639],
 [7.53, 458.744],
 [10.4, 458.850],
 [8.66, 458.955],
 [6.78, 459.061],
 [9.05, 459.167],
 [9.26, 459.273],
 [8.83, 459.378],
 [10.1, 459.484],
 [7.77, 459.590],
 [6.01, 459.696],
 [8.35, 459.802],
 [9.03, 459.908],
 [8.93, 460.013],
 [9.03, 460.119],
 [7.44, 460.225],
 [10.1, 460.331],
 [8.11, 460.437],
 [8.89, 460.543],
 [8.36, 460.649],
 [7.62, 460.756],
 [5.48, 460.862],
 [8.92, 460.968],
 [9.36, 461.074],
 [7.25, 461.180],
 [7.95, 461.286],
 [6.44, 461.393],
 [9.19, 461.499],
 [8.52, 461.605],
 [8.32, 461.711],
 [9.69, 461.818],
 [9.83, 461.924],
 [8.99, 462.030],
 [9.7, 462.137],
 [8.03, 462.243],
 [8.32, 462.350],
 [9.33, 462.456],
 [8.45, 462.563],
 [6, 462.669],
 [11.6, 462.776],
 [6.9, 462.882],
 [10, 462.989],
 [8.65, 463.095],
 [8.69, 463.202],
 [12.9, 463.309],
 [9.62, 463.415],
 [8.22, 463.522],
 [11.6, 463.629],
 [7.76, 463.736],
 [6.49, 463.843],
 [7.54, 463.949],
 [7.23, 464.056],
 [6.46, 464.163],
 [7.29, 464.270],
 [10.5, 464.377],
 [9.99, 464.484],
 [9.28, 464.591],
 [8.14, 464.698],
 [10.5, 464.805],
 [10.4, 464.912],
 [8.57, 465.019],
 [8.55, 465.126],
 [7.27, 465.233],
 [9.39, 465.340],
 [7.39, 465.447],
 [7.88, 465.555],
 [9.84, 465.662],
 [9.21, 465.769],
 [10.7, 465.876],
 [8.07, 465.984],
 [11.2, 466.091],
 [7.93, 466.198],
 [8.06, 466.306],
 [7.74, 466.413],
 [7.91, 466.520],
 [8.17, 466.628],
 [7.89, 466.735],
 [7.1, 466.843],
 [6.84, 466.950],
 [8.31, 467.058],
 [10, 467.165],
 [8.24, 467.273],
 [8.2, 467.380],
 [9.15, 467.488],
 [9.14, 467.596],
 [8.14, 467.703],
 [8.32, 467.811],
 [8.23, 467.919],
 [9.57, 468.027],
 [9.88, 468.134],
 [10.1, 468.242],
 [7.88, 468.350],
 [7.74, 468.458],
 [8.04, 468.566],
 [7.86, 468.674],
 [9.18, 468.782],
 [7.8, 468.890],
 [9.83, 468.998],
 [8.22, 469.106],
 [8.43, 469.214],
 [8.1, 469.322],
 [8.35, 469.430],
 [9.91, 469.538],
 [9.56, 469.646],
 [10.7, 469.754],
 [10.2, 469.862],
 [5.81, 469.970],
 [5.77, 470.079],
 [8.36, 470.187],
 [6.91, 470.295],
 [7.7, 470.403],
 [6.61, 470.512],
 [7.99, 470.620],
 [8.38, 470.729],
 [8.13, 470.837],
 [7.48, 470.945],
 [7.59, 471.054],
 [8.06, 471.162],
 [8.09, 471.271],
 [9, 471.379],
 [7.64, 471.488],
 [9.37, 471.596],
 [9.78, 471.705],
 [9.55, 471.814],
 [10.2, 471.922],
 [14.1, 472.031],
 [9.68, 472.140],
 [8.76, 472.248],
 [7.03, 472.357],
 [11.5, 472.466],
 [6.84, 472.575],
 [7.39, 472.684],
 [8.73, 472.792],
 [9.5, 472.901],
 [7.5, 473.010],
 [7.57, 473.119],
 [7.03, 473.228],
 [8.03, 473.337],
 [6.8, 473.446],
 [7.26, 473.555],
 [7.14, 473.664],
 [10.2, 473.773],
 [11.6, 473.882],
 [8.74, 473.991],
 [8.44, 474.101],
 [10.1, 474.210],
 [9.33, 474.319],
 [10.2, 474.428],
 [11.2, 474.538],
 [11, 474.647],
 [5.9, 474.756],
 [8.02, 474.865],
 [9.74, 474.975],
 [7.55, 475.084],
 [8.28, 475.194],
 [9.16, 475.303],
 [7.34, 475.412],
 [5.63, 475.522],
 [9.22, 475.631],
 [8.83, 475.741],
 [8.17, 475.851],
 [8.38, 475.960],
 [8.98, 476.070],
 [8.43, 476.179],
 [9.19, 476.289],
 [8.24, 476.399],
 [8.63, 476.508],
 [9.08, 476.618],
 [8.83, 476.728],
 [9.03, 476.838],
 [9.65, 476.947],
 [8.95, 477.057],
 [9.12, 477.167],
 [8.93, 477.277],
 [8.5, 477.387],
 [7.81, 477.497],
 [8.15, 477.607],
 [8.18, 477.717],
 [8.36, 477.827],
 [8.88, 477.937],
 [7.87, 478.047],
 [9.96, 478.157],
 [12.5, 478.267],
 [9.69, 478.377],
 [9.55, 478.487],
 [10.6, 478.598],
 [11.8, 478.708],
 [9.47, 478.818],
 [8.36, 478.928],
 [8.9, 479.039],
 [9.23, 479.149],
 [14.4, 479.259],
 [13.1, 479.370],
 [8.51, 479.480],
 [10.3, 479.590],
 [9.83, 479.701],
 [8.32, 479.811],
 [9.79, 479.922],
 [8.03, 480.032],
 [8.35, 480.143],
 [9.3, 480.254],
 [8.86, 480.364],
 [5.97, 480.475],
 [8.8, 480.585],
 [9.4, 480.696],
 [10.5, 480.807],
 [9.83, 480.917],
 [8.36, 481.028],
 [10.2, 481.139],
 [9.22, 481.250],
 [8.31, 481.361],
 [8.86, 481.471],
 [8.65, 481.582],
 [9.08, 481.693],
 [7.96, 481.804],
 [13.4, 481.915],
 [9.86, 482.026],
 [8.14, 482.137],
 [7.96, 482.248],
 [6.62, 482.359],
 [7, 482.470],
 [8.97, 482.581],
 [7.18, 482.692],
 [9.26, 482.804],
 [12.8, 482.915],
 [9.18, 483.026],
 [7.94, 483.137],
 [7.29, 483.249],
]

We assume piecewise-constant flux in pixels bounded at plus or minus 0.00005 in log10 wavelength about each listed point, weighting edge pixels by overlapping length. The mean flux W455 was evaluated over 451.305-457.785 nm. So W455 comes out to 8.5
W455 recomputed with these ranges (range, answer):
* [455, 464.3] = 8.56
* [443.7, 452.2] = 8.49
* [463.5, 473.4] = 8.55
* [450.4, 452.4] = 9.02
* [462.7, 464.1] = 8.98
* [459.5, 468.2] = 8.6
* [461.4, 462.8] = 8.78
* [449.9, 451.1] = 8.96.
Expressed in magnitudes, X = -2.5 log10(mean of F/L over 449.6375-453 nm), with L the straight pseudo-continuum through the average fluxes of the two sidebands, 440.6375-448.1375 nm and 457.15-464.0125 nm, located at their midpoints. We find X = -0.08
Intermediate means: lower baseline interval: 7.79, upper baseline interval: 8.6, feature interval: 8.72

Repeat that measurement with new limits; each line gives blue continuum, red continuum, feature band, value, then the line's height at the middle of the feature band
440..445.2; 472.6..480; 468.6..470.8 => 0.06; 8.75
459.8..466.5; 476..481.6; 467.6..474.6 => 0.04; 8.97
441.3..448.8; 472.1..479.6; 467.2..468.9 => 0.01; 8.69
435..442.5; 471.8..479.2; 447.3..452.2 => -0.09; 7.91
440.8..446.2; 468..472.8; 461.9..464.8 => -0.05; 8.42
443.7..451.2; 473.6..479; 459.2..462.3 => 0.03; 8.67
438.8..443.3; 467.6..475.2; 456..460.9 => -0.05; 8.15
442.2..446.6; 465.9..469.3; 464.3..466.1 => -0.09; 8.46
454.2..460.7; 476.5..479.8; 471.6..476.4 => 0.07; 9.35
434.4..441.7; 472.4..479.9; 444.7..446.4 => -0.09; 7.76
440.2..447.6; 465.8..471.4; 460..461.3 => -0.01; 8.21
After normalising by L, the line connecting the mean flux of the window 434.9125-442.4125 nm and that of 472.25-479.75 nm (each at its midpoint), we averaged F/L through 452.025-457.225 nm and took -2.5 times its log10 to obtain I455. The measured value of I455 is -0.04 mag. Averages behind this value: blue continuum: 7.47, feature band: 8.39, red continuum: 8.98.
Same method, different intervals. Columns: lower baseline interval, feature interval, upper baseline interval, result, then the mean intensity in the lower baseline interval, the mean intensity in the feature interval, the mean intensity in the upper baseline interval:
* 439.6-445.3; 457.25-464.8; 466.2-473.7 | -0.05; 7.87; 8.59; 8.41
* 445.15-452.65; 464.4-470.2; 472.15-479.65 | 0.02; 8.42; 8.66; 8.97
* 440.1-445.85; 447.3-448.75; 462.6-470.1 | 0.03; 7.8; 7.75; 8.67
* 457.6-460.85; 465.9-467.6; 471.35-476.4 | 0.03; 8.46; 8.39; 8.77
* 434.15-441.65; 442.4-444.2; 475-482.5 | 0.03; 7.42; 7.43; 9.05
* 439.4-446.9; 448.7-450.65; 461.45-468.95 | -0.09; 7.98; 8.86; 8.71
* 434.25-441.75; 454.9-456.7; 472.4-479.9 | -0.07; 7.43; 8.68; 9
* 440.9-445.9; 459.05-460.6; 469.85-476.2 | -0.05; 7.85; 8.56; 8.5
